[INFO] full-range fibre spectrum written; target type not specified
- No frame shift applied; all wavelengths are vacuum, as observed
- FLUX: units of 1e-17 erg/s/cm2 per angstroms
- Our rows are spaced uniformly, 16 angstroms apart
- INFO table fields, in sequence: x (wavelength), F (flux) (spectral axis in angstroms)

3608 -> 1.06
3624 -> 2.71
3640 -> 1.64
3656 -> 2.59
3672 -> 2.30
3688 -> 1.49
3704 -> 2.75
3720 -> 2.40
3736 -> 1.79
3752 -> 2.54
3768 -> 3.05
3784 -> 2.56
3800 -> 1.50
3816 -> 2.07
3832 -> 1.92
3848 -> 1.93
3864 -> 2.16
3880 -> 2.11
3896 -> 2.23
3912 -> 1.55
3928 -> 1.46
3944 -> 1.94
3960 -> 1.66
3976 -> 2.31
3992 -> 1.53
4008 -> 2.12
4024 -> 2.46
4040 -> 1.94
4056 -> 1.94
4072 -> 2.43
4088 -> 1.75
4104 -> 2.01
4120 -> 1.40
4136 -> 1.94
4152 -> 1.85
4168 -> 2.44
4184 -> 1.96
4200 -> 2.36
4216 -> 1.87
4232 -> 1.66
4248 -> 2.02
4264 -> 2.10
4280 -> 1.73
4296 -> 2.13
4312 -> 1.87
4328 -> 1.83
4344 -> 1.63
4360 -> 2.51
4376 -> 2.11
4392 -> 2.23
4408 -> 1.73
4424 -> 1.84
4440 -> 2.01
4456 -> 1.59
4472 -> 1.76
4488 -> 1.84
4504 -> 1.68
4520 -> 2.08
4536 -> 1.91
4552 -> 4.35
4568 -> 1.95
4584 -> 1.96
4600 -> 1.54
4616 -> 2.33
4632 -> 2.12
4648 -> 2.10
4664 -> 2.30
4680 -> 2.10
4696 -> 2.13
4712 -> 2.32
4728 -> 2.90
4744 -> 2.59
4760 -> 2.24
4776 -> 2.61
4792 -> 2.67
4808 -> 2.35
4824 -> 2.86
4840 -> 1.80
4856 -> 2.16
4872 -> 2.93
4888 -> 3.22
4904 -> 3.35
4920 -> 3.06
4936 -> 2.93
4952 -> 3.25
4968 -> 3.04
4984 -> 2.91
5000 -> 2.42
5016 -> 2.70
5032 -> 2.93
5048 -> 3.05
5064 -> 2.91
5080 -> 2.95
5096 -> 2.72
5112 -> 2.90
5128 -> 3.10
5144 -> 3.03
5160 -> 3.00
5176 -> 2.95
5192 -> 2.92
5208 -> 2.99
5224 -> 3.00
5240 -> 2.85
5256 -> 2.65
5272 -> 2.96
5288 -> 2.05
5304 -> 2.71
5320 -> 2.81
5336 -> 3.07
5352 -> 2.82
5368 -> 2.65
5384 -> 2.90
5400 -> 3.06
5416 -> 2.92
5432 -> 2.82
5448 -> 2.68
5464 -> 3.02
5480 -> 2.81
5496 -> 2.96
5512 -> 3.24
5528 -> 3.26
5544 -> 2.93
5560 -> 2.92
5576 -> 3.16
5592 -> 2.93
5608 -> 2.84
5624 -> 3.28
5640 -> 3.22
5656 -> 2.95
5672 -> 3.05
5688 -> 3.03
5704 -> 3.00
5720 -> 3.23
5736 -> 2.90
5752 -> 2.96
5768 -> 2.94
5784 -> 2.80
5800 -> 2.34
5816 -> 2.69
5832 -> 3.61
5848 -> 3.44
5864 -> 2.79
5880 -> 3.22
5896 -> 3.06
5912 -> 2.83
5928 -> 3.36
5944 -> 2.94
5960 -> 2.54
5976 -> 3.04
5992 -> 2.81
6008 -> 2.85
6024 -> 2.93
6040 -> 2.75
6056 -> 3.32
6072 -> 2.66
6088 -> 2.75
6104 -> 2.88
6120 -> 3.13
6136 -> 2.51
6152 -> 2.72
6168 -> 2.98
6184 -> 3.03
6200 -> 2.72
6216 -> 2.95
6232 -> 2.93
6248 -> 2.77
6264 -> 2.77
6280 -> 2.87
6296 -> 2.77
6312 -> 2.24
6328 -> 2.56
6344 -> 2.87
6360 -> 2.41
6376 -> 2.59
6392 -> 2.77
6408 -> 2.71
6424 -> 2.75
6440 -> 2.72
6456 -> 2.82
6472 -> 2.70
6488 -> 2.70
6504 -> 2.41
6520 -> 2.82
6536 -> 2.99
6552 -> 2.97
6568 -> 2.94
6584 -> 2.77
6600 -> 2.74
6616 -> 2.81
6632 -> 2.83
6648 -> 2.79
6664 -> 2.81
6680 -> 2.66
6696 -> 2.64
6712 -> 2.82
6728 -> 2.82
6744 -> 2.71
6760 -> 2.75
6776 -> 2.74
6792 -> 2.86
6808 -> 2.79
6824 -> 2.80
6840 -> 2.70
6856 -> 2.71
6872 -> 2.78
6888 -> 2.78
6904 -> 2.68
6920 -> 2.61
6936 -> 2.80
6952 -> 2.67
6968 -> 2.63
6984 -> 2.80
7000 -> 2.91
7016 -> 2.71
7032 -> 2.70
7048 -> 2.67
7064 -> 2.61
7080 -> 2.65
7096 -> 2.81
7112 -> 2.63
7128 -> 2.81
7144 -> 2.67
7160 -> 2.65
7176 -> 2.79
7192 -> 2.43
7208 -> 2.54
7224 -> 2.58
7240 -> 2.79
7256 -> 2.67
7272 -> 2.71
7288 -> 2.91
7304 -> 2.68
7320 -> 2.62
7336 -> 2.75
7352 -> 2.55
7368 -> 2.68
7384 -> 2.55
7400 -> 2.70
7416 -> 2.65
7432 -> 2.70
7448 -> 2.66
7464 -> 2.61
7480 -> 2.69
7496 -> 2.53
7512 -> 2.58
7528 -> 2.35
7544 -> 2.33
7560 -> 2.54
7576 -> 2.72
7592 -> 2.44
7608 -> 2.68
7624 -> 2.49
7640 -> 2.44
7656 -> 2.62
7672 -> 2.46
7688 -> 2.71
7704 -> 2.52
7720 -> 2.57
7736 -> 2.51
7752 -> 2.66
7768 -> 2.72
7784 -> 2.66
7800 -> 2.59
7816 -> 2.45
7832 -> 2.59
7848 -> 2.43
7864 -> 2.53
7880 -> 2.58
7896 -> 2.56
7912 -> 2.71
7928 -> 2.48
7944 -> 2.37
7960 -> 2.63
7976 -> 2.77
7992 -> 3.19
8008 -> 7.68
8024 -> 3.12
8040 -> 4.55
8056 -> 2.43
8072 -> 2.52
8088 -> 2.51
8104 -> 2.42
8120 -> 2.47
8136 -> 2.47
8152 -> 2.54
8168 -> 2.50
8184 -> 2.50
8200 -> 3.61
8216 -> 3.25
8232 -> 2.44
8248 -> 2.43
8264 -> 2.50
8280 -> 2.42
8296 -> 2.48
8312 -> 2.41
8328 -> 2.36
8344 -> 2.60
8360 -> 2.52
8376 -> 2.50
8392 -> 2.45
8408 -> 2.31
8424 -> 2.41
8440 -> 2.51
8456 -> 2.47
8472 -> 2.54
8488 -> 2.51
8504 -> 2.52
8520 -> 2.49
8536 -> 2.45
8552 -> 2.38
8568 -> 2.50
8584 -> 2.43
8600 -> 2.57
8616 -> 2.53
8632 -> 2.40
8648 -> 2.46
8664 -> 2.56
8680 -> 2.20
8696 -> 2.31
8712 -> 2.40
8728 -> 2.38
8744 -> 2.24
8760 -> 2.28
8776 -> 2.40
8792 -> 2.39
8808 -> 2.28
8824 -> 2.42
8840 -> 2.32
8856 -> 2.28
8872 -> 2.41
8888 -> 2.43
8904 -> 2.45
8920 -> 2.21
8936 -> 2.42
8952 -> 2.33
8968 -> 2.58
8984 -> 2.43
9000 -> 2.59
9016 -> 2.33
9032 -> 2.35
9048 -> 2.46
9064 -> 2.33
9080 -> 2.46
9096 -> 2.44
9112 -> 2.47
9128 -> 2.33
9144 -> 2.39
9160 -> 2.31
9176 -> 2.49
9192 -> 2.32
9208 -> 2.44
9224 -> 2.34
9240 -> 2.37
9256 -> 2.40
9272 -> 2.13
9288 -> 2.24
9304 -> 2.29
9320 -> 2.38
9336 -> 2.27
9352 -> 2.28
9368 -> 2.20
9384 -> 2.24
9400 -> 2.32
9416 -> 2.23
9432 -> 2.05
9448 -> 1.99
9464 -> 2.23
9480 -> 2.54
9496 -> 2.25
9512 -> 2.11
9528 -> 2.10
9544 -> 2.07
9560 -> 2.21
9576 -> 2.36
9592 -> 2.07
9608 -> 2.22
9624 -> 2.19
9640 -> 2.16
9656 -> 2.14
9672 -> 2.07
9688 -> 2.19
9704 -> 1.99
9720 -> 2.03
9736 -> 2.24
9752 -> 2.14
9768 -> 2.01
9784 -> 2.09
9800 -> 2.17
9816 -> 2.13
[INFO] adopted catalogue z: 0.22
